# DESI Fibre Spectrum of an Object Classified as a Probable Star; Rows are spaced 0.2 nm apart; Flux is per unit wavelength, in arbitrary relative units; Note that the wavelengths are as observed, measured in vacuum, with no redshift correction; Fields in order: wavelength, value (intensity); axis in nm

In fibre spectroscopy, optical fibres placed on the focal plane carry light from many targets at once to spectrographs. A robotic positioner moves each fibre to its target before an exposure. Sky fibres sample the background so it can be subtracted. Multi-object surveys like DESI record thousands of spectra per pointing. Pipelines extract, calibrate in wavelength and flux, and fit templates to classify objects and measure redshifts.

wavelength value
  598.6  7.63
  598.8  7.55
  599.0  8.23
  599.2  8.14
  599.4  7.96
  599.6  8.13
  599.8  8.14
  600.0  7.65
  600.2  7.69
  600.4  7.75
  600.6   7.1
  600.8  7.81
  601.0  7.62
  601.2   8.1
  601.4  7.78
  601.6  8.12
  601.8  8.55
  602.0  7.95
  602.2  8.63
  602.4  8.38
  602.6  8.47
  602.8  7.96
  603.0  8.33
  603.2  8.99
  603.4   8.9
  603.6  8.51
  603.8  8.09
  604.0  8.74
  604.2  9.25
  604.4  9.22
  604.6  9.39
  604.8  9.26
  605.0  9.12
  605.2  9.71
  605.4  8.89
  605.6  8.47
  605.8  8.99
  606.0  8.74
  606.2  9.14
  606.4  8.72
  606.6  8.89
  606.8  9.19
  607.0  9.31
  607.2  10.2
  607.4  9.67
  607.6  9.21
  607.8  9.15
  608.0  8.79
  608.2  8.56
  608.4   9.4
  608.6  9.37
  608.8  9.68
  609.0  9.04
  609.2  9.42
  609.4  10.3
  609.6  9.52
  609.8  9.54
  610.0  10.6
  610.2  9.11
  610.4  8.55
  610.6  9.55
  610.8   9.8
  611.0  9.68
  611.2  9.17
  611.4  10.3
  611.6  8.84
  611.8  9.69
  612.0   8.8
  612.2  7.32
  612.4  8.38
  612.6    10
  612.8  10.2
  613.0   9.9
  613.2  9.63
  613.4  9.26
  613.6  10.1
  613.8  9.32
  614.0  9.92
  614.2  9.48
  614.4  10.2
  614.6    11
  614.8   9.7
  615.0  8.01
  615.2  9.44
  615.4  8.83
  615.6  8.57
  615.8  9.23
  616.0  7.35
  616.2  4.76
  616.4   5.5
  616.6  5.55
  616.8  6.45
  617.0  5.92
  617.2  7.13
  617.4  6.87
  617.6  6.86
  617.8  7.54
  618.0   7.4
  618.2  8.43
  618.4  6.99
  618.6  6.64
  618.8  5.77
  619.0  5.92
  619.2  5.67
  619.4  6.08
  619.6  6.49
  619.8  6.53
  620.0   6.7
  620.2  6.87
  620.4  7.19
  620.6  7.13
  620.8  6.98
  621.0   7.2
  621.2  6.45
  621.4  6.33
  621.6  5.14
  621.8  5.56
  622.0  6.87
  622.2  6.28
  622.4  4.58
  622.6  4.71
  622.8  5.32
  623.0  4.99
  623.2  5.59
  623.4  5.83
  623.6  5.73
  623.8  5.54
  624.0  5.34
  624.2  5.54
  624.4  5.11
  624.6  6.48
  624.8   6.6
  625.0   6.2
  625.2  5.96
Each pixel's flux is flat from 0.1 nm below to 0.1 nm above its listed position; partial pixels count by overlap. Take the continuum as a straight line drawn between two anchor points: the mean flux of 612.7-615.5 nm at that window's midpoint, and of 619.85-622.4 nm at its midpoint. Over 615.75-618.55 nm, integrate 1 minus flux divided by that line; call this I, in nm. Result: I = 0.48 nm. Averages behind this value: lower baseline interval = 9.64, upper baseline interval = 6.48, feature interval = 6.81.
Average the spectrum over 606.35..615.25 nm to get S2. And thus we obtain 9.42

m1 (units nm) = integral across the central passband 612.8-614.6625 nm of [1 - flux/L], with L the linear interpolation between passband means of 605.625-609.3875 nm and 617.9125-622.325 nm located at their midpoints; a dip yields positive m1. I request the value -0.464 nm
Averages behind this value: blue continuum 9.2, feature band 9.86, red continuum 6.56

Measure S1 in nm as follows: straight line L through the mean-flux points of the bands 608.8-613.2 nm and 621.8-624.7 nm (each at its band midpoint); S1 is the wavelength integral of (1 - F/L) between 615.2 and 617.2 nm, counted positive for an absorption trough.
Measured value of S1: 0.196 nm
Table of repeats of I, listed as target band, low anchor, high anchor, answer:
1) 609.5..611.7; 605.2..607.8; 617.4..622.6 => -0.31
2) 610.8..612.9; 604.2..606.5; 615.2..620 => -0.36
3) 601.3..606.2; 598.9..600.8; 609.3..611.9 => -0.12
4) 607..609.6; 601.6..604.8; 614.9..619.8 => -0.44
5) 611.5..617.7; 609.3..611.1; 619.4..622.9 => -0.12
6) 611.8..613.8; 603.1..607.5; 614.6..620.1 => -0.37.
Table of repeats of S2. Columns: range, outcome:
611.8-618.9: 8.21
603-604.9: 8.9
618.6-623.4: 6.11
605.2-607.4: 9.11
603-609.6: 9.13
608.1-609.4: 9.33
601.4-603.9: 8.38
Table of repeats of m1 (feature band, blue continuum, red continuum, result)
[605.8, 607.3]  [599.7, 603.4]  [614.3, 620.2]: -0.255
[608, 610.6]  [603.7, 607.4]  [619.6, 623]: -0.311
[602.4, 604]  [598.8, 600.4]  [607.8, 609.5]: 0.003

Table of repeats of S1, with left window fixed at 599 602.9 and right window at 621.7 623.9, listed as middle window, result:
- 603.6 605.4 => -0.34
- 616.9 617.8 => -0.09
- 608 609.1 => -0.31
